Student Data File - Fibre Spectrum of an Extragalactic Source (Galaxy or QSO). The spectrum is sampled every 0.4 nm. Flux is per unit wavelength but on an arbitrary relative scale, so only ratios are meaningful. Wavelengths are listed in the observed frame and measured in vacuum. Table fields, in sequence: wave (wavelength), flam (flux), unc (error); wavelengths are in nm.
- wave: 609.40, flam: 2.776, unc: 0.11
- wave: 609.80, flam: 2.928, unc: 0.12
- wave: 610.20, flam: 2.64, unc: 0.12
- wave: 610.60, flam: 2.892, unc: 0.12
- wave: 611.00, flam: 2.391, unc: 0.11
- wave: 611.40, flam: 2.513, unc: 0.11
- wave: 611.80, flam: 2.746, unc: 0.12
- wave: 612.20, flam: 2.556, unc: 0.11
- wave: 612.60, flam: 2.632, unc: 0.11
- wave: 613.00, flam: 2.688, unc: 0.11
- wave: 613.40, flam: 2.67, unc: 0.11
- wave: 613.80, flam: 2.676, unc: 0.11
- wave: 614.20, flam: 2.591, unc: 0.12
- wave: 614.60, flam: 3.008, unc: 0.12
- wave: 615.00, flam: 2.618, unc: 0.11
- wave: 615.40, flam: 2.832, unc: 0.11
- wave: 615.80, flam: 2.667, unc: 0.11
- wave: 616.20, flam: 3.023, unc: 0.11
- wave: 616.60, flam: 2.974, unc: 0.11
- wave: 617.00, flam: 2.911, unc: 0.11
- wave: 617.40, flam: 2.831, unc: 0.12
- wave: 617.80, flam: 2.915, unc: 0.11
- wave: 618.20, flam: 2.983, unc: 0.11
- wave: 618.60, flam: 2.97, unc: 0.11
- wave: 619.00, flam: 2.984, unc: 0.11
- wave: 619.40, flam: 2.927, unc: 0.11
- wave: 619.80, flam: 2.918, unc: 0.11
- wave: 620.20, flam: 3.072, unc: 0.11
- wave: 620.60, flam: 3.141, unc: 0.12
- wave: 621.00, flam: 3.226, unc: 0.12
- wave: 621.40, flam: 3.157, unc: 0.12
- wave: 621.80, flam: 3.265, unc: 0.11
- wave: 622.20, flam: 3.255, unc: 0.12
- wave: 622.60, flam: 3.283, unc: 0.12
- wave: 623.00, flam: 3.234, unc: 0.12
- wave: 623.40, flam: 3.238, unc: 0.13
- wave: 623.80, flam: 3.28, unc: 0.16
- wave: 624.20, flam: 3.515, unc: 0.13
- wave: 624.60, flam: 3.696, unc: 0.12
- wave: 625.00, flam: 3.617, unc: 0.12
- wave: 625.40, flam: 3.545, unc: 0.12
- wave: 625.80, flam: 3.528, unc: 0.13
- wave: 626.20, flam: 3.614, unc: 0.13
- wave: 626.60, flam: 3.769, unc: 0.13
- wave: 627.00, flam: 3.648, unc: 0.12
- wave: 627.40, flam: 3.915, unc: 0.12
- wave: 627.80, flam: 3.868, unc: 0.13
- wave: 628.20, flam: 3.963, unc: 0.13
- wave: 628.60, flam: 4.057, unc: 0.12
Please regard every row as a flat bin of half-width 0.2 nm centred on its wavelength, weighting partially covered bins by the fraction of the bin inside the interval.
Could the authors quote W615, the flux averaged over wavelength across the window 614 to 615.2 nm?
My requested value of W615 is 2.74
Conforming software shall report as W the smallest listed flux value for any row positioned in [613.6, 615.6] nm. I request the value 2.591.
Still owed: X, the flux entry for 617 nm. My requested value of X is 2.911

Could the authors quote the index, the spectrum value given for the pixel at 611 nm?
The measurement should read 2.391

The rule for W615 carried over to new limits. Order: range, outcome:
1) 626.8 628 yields 3.81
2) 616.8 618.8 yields 2.92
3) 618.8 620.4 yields 2.98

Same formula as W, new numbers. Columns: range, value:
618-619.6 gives 2.927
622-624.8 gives 3.234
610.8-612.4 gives 2.391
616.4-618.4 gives 2.831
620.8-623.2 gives 3.157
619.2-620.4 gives 2.918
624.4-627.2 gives 3.528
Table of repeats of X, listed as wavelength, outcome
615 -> 2.618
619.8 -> 2.918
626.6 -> 3.769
